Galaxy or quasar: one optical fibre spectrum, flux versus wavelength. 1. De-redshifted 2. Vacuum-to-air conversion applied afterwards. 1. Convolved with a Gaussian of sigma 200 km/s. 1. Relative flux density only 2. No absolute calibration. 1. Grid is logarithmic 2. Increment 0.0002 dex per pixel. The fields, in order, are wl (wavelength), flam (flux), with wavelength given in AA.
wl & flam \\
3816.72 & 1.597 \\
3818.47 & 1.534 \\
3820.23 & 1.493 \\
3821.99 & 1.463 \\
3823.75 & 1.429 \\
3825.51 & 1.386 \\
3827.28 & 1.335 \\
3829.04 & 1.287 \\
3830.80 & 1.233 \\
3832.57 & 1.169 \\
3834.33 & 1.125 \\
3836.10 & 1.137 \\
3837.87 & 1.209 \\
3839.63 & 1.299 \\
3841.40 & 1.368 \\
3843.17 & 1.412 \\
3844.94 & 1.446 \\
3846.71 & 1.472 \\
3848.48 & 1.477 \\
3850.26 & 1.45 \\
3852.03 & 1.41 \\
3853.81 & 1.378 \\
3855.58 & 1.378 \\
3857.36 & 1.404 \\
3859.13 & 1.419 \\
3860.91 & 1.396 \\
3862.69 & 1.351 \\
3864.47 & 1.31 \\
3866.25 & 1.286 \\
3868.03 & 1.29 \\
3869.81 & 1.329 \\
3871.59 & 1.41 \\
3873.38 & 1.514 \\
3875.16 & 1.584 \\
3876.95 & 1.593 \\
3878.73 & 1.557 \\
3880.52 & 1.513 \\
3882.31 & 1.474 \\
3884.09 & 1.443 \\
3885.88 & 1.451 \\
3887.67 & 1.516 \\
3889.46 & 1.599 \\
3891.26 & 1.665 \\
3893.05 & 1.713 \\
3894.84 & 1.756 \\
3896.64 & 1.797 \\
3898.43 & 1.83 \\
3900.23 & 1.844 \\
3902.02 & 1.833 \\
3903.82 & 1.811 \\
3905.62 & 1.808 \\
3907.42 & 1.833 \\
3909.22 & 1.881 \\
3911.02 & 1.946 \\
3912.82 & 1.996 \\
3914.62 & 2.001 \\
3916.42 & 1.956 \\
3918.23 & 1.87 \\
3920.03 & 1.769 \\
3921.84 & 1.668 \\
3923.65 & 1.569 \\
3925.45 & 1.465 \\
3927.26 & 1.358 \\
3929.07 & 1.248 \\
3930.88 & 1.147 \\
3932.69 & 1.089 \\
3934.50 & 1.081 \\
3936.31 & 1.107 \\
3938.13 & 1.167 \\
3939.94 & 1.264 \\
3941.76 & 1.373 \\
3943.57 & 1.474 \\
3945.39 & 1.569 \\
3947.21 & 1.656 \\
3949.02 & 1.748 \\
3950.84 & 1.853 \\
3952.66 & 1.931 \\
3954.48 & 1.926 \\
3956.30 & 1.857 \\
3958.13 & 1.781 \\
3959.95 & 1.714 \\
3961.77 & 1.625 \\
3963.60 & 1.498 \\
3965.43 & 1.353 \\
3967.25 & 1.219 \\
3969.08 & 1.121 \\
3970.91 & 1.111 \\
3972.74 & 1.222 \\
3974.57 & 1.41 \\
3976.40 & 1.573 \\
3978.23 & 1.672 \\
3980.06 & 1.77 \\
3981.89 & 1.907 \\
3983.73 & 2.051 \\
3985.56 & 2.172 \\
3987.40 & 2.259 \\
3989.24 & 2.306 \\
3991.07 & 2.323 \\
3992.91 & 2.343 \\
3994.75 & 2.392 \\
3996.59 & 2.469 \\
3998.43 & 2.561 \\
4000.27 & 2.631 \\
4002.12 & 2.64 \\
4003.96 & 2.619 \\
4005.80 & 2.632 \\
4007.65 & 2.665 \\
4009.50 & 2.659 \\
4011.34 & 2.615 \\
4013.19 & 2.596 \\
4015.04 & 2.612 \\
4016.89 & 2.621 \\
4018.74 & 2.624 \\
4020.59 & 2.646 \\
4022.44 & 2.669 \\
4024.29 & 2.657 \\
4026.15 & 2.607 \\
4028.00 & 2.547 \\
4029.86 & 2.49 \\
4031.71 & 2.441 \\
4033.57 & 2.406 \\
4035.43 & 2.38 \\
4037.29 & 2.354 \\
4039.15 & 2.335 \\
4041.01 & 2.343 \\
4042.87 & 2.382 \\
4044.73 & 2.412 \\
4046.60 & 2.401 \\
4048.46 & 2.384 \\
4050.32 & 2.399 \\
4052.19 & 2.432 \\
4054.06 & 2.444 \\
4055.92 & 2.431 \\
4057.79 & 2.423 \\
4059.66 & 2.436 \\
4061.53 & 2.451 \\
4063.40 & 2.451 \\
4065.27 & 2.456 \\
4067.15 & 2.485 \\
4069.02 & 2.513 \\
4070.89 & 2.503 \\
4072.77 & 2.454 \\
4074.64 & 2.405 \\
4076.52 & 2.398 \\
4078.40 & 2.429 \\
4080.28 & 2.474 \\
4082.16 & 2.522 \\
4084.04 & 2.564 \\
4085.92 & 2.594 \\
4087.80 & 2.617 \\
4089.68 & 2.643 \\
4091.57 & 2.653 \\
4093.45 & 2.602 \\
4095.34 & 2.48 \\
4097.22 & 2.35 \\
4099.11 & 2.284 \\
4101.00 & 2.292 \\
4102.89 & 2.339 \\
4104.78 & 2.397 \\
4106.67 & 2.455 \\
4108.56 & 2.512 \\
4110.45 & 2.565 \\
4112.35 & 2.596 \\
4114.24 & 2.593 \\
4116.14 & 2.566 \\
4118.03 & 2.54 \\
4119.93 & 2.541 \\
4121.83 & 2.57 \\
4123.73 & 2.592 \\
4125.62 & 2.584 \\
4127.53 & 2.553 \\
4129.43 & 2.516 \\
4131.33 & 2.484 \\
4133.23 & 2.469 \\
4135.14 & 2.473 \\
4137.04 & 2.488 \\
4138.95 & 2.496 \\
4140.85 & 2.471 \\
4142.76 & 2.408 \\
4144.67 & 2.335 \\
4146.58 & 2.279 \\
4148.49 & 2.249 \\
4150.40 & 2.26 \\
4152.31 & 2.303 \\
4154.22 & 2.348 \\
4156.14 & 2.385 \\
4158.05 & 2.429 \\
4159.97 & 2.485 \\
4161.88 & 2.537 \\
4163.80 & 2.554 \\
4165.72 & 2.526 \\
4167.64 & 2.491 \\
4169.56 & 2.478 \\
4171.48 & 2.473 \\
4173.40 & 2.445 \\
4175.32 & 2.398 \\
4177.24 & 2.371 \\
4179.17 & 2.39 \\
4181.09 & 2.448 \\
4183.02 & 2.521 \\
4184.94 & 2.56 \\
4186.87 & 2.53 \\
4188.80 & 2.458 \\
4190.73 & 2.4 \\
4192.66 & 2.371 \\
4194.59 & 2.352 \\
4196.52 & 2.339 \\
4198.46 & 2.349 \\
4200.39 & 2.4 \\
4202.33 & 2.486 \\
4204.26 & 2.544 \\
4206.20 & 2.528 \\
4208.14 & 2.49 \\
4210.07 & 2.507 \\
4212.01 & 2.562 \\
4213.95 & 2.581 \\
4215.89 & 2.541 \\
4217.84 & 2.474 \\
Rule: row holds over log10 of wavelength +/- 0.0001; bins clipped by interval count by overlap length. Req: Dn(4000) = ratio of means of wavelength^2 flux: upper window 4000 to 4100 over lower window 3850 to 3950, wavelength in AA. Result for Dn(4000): 1.75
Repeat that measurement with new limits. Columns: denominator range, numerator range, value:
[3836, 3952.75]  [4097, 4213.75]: 1.83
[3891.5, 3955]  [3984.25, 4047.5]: 1.60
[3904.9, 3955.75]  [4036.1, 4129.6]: 1.67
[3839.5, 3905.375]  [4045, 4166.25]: 1.83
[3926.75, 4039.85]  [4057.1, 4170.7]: 1.32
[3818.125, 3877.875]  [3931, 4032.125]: 1.56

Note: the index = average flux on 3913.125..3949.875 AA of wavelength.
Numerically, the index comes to 1.49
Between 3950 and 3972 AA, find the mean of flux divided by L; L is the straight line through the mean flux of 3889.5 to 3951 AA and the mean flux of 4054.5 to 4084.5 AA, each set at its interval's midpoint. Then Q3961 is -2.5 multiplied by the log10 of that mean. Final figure 0.167 mag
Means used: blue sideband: 1.62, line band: 1.58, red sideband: 2.46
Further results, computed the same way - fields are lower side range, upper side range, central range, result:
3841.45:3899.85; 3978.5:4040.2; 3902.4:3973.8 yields 0.23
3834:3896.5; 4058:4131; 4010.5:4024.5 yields -0.22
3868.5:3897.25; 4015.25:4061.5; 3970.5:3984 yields 0.31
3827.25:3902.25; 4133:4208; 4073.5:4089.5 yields -0.17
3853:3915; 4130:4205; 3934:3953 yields 0.20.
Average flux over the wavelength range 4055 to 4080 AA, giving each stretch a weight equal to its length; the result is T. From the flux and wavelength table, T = 2.45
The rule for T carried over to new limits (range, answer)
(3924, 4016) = 1.84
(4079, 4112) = 2.49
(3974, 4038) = 2.39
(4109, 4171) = 2.47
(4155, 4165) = 2.48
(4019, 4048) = 2.47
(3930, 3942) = 1.16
